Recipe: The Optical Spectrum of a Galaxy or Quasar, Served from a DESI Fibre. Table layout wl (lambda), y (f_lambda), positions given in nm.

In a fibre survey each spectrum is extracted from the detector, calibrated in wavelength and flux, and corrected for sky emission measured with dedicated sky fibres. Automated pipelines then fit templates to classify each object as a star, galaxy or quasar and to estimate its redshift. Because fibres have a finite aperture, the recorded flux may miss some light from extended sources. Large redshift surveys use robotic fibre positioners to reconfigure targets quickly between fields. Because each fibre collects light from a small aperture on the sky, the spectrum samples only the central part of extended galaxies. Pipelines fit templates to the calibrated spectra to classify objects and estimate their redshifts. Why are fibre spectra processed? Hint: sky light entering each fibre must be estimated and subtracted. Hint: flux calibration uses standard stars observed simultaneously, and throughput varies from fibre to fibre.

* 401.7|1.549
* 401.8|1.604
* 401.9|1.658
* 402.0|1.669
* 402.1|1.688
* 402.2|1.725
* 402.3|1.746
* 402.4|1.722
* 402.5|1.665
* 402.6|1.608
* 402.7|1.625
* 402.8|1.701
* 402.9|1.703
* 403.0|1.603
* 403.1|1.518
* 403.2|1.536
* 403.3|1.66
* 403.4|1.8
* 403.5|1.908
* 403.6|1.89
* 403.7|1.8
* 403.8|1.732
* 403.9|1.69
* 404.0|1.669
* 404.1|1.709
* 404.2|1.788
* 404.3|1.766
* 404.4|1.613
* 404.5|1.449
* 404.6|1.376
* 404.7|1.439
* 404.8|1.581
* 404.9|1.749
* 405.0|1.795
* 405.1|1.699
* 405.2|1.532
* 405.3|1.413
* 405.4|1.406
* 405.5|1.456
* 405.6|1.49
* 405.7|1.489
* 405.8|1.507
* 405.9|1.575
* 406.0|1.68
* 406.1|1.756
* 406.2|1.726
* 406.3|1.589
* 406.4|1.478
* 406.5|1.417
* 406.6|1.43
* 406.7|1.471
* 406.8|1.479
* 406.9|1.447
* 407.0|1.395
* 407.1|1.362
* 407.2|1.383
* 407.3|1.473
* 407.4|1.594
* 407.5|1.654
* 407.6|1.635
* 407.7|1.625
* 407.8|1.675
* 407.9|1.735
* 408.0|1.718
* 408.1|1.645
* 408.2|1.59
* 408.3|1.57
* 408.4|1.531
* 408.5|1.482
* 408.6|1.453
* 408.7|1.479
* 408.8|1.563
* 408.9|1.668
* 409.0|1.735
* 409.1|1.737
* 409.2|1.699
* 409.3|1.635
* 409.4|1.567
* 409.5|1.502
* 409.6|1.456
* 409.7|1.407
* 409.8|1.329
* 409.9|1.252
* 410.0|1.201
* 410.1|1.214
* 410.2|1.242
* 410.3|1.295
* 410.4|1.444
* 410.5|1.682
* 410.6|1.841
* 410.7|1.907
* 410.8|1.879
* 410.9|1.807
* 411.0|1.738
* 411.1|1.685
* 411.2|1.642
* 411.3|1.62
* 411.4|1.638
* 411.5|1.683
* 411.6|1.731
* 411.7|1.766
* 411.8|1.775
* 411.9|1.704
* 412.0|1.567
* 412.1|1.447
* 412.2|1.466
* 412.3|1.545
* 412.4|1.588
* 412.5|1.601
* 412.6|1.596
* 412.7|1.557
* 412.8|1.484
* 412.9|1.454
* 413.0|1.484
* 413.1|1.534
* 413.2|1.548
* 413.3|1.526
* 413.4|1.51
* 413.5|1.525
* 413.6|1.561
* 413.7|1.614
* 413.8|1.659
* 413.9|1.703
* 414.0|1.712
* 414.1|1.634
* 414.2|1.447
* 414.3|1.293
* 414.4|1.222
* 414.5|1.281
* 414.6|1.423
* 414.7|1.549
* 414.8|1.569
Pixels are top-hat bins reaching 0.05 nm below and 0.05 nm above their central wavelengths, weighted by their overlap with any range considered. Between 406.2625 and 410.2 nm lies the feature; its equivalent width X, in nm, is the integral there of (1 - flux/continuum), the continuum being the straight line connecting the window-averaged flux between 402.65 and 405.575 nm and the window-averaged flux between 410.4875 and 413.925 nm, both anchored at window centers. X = 0.286 nm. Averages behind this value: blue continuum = 1.64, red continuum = 1.63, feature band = 1.52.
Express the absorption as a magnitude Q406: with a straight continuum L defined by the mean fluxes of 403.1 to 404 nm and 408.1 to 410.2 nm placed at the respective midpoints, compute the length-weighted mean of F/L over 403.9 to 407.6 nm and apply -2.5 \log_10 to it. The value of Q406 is 0.06 mag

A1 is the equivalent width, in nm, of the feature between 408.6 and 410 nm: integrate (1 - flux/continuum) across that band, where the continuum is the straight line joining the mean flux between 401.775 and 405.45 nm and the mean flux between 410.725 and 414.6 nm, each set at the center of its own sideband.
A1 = 0.07 nm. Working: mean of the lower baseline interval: 1.66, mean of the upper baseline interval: 1.58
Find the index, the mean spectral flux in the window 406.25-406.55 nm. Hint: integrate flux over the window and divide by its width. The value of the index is 1.49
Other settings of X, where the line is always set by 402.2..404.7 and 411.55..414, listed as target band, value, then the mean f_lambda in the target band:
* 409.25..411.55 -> 0.08 nm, 1.55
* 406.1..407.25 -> 0.11 nm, 1.48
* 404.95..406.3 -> 0.06 nm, 1.58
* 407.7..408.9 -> 0.03 nm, 1.59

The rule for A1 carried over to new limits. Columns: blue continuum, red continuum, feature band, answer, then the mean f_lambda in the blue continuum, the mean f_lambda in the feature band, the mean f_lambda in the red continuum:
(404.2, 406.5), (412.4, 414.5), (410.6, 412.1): -0.17 nm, 1.57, 1.72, 1.53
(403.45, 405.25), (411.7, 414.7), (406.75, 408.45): 0.07 nm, 1.68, 1.56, 1.54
